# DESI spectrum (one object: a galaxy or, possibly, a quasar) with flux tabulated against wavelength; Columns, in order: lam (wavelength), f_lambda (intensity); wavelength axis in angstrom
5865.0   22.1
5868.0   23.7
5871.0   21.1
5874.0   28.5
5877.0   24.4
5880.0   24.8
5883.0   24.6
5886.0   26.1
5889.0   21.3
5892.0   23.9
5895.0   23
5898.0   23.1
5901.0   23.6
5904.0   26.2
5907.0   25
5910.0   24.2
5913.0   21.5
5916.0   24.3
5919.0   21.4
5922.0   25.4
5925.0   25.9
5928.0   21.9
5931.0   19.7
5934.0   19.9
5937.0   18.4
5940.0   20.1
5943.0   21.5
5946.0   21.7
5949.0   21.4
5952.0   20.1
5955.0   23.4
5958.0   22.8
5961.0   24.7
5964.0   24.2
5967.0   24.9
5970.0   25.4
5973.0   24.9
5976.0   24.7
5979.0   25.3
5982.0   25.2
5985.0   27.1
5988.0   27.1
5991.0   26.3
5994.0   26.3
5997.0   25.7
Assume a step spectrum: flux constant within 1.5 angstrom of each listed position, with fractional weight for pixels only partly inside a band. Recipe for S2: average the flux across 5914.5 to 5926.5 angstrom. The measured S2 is 24.2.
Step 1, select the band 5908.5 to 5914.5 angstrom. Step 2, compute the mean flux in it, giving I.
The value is 22.8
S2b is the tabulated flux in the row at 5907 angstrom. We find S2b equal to 25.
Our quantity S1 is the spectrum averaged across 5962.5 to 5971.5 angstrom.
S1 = 24.8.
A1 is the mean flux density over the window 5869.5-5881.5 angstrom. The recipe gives 24.7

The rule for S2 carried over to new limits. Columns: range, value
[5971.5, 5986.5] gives 25.4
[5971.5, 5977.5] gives 24.8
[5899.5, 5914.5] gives 24.1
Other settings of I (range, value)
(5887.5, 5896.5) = 22.7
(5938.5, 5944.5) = 20.8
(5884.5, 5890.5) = 23.7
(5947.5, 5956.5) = 21.6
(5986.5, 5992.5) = 26.7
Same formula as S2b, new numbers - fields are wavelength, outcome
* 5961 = 24.7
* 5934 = 19.9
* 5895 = 23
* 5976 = 24.7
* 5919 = 21.4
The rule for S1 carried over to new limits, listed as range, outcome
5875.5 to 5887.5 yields 25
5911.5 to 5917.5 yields 22.9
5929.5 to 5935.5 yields 19.8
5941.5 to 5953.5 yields 21.2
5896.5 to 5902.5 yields 23.4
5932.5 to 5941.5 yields 19.5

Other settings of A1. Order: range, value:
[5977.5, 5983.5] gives 25.2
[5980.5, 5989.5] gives 26.5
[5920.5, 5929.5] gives 24.4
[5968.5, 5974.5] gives 25.1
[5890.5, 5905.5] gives 24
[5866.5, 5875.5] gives 24.4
